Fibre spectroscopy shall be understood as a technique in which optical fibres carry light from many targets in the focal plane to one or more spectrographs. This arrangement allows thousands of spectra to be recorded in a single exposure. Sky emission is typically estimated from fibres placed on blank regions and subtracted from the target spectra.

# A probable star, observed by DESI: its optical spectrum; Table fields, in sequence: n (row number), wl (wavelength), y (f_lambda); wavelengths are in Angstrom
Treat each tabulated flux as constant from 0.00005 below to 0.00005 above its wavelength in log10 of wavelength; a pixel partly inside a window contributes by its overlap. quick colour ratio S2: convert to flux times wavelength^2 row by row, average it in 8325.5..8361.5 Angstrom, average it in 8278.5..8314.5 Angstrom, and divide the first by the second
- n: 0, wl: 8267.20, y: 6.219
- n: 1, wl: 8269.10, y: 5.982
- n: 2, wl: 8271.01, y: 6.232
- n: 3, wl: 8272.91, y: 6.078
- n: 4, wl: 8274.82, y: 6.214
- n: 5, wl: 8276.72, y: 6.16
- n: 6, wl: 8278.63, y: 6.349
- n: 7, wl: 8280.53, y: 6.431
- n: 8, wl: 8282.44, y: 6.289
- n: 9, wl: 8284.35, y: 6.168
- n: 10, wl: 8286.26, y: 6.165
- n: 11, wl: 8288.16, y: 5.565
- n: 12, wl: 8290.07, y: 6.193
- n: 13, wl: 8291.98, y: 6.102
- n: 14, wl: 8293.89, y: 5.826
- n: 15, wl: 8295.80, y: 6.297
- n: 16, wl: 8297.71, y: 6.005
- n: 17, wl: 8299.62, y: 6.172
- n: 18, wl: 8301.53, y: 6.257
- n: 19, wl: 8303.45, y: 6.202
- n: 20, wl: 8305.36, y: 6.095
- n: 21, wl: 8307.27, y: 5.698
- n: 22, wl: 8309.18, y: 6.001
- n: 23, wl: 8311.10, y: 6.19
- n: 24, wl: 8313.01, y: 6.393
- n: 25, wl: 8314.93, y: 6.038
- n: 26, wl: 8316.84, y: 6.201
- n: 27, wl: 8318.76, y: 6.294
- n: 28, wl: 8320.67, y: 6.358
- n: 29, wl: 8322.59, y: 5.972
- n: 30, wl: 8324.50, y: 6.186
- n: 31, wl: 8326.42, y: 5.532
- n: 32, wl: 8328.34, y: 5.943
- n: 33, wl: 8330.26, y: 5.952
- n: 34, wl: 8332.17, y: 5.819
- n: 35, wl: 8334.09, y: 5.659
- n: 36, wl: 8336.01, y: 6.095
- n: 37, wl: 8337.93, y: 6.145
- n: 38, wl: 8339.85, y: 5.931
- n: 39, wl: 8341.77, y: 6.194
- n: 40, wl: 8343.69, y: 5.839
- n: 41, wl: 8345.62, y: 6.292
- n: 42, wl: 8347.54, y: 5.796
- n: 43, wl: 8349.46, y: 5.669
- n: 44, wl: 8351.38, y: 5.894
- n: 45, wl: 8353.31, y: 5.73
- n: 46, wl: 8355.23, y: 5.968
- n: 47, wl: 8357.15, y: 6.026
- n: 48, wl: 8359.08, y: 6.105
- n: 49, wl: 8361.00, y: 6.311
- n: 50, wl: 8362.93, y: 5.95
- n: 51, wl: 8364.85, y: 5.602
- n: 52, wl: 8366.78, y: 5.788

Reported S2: 0.98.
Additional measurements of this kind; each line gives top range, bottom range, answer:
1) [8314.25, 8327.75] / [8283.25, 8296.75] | 1.01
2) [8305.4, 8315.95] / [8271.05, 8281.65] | 0.98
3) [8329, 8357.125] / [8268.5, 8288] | 0.97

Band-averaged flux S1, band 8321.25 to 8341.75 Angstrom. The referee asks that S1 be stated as 5.94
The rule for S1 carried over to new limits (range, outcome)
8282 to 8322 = 6.12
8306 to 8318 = 6.09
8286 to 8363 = 6.03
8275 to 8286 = 6.27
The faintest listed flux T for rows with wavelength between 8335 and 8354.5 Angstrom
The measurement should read 5.669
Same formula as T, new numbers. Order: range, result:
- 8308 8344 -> 5.532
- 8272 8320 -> 5.565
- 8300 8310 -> 5.698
